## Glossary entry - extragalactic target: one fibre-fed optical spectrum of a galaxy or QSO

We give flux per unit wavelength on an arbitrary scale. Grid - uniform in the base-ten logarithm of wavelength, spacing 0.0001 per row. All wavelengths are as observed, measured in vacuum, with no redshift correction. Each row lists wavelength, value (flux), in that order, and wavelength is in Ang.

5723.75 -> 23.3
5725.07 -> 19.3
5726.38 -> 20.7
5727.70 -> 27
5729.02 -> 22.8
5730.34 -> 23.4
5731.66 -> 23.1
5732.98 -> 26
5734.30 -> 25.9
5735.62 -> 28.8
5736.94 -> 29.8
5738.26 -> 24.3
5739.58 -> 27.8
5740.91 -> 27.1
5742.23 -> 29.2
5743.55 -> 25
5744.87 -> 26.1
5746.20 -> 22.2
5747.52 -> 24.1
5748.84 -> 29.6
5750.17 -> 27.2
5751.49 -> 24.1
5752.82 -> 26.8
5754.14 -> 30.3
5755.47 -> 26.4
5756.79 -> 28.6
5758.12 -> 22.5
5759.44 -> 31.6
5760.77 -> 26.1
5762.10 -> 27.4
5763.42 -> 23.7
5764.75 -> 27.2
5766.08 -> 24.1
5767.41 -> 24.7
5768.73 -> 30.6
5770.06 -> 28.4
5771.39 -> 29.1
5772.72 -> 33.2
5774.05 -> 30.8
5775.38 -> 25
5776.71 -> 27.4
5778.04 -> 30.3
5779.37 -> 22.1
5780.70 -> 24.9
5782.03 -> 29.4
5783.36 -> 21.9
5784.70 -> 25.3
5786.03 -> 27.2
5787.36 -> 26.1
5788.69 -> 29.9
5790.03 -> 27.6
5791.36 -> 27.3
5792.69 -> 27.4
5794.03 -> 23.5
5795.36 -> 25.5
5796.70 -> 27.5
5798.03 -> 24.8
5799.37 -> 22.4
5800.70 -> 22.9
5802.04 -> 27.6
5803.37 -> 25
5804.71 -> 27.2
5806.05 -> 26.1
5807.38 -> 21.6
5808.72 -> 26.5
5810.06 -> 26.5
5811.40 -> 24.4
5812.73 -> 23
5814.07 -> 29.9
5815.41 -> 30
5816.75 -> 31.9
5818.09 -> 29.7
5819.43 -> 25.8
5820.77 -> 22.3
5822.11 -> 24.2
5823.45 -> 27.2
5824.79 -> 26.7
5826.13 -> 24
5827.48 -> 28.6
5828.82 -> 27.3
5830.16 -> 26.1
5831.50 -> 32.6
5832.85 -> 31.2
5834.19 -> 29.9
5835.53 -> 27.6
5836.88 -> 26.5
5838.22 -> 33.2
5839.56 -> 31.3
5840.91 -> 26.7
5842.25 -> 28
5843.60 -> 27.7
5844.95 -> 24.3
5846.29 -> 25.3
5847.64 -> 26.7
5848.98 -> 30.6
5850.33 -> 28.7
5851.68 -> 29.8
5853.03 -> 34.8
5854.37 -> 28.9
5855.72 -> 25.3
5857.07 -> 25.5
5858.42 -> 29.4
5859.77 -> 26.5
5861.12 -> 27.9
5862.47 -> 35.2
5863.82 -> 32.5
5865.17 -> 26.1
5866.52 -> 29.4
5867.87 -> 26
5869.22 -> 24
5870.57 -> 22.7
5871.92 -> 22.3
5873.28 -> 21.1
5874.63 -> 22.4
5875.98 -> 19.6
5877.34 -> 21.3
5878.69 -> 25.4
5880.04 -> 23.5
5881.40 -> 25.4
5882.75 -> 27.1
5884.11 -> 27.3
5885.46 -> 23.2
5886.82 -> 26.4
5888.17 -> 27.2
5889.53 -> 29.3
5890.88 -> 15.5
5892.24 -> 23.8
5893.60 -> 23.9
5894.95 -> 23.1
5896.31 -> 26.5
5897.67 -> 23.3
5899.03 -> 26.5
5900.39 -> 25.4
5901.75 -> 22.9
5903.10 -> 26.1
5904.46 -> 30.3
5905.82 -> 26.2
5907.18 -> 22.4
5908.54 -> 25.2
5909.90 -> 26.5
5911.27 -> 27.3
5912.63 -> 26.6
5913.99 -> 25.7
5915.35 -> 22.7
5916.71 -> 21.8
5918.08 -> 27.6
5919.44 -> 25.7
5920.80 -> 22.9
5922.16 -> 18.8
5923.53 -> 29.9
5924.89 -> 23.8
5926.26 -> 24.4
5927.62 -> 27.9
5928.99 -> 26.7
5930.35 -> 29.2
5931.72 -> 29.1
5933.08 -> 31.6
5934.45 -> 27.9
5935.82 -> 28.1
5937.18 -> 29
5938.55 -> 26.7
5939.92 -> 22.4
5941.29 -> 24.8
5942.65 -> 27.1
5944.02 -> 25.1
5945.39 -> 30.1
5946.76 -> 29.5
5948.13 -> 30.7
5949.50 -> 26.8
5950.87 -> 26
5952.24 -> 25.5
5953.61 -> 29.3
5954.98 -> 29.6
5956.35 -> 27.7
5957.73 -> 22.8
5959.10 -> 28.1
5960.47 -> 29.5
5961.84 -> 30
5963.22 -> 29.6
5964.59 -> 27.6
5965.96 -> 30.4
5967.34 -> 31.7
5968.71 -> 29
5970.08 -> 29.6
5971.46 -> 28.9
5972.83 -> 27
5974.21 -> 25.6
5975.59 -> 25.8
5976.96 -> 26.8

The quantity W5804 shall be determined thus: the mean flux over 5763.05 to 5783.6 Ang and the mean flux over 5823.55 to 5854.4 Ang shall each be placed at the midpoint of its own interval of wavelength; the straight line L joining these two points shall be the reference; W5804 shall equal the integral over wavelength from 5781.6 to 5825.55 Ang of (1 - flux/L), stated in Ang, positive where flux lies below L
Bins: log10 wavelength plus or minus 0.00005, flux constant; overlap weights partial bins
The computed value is 2.6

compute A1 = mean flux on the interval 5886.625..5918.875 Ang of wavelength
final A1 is 25.1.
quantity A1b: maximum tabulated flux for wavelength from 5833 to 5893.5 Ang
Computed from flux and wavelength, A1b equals 35.2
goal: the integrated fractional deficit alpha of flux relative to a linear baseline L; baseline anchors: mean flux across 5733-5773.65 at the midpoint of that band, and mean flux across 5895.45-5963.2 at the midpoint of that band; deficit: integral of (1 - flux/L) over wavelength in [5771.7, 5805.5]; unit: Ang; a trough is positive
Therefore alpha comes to 0.6 Ang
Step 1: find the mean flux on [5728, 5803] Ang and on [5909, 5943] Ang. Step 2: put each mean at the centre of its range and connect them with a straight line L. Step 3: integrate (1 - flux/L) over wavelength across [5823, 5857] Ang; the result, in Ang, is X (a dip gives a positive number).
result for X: -2.6 Ang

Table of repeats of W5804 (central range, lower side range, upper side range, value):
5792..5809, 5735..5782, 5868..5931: 0.75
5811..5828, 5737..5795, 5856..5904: -0.43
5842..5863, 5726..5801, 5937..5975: -1.00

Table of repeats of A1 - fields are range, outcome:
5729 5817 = 26.5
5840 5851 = 27.3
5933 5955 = 27.5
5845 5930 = 25.7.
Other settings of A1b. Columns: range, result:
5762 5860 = 34.8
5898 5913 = 30.3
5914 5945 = 31.6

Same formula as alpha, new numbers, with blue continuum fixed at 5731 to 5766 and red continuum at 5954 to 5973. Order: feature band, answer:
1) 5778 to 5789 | 0.4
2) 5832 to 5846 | -0.6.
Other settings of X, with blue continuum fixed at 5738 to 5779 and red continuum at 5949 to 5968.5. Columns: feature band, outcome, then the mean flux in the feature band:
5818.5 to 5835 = 0.2 Ang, 27.2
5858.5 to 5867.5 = -0.6 Ang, 29.5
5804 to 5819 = 0.2 Ang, 27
